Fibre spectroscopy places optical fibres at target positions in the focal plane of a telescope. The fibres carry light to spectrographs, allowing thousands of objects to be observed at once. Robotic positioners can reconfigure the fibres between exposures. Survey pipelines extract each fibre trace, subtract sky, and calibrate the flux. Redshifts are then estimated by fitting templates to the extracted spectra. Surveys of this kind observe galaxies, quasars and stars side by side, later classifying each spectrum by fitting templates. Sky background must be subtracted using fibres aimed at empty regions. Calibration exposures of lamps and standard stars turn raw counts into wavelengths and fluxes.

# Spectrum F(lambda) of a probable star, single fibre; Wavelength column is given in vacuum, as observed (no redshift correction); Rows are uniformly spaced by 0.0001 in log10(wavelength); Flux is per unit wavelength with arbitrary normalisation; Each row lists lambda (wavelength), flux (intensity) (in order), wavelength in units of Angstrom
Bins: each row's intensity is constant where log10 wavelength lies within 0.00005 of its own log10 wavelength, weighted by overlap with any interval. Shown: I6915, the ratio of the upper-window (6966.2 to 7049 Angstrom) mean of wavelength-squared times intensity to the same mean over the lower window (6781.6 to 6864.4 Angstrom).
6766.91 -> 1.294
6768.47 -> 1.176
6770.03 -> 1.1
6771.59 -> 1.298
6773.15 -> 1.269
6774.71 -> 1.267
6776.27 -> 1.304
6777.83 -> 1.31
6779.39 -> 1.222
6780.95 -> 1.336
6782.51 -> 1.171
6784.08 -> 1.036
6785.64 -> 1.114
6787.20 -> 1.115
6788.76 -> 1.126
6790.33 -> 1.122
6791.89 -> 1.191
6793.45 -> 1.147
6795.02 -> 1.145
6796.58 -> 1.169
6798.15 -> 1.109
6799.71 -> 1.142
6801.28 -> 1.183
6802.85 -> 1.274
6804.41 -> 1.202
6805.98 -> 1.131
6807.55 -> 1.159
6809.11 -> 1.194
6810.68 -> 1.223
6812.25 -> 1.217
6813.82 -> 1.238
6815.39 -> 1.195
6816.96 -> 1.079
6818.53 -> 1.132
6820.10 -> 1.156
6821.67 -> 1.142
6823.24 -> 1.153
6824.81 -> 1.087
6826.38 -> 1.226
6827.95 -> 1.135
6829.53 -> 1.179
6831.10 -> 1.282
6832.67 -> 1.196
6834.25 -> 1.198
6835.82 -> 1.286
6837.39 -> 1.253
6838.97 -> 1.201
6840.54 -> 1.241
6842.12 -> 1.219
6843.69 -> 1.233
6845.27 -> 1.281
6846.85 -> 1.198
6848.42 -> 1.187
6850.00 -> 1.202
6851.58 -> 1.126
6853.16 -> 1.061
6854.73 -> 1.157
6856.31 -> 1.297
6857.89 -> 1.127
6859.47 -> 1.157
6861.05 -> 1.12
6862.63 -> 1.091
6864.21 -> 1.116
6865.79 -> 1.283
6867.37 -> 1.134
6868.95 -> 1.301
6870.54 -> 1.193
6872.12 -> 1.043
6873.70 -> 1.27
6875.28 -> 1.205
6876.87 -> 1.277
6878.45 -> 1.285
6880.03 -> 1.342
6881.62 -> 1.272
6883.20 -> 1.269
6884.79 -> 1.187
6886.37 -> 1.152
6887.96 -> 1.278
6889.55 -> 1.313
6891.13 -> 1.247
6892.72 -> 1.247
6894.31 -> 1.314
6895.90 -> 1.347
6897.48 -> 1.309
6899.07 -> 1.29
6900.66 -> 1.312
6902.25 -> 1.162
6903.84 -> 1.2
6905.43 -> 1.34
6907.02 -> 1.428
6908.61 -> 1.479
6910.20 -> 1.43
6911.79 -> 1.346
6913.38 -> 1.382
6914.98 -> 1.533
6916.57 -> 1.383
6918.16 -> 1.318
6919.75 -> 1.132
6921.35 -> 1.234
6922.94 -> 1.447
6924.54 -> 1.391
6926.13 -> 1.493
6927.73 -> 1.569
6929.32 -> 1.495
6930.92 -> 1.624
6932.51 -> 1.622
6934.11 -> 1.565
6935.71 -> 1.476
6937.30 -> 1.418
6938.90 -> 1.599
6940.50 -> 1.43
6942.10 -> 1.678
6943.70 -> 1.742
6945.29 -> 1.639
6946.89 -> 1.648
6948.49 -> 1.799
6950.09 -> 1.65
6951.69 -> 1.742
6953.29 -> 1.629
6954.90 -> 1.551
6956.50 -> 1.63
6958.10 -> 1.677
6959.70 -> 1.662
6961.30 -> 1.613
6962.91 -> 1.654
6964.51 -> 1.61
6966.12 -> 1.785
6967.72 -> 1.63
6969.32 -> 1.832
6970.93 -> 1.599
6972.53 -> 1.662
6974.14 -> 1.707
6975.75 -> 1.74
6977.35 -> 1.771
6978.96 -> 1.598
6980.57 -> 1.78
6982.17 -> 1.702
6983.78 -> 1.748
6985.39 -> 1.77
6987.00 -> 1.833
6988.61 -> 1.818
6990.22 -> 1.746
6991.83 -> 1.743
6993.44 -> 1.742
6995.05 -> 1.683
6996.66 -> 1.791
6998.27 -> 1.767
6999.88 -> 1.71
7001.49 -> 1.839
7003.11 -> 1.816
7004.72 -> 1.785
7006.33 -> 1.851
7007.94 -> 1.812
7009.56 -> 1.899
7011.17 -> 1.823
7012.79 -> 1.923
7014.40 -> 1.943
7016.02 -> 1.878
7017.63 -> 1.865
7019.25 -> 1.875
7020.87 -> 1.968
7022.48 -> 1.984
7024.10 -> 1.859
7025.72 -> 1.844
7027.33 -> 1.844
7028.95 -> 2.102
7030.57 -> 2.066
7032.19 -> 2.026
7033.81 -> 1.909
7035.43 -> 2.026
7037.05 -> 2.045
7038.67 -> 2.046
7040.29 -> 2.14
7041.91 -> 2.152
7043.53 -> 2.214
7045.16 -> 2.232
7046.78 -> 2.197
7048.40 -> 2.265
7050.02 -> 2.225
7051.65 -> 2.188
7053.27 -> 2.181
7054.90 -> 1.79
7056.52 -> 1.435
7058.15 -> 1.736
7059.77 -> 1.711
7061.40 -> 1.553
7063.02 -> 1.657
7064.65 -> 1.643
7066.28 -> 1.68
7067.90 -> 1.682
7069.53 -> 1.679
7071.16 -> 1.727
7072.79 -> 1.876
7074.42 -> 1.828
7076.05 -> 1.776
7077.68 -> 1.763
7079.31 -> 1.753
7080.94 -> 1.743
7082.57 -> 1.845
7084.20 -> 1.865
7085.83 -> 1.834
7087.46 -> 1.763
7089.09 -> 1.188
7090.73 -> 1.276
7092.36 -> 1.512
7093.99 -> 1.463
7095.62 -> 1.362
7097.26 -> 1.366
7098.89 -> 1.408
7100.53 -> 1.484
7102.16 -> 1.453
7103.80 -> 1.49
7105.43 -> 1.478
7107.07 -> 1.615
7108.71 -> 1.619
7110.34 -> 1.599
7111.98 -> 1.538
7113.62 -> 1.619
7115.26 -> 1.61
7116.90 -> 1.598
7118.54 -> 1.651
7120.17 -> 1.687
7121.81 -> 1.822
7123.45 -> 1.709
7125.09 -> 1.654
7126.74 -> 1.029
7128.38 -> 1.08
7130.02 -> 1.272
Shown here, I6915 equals 1.69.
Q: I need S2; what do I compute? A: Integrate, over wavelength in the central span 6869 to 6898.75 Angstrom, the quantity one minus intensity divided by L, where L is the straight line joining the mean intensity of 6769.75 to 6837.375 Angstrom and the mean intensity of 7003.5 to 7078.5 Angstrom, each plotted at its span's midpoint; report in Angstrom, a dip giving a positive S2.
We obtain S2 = 3.6 Angstrom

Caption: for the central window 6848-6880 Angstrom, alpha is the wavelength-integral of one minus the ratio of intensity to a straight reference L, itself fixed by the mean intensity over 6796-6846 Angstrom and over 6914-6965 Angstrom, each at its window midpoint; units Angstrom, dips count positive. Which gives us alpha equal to 3.30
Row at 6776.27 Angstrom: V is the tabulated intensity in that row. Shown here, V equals 1.304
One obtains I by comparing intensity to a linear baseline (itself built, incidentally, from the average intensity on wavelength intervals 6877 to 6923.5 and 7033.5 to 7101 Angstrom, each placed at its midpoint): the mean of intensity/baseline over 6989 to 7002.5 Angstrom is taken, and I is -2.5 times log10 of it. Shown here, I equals -0.11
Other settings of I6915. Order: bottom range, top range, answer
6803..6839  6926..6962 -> 1.41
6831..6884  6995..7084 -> 1.65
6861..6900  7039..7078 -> 1.61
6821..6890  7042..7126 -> 1.52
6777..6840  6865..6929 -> 1.14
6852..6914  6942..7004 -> 1.41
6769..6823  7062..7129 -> 1.47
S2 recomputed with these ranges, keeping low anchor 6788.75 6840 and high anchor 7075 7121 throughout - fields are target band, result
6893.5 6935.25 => -2.1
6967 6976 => -1.8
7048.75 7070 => -3.7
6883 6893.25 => 0.4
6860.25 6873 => 0.9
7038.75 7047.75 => -4.0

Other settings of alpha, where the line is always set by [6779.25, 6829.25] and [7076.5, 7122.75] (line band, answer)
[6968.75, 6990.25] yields -4.8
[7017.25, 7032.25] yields -4.7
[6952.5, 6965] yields -2.2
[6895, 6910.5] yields -0.2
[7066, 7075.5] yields -1.2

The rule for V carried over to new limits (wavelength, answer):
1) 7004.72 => 1.785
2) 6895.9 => 1.347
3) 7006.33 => 1.851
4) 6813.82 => 1.238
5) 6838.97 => 1.201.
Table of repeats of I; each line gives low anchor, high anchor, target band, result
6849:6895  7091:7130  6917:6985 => -0.220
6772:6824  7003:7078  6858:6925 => 0.150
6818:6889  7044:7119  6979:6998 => -0.174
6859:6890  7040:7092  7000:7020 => -0.129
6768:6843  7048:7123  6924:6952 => -0.123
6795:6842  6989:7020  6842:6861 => 0.099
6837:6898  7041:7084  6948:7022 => -0.094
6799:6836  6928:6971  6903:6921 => 0.110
